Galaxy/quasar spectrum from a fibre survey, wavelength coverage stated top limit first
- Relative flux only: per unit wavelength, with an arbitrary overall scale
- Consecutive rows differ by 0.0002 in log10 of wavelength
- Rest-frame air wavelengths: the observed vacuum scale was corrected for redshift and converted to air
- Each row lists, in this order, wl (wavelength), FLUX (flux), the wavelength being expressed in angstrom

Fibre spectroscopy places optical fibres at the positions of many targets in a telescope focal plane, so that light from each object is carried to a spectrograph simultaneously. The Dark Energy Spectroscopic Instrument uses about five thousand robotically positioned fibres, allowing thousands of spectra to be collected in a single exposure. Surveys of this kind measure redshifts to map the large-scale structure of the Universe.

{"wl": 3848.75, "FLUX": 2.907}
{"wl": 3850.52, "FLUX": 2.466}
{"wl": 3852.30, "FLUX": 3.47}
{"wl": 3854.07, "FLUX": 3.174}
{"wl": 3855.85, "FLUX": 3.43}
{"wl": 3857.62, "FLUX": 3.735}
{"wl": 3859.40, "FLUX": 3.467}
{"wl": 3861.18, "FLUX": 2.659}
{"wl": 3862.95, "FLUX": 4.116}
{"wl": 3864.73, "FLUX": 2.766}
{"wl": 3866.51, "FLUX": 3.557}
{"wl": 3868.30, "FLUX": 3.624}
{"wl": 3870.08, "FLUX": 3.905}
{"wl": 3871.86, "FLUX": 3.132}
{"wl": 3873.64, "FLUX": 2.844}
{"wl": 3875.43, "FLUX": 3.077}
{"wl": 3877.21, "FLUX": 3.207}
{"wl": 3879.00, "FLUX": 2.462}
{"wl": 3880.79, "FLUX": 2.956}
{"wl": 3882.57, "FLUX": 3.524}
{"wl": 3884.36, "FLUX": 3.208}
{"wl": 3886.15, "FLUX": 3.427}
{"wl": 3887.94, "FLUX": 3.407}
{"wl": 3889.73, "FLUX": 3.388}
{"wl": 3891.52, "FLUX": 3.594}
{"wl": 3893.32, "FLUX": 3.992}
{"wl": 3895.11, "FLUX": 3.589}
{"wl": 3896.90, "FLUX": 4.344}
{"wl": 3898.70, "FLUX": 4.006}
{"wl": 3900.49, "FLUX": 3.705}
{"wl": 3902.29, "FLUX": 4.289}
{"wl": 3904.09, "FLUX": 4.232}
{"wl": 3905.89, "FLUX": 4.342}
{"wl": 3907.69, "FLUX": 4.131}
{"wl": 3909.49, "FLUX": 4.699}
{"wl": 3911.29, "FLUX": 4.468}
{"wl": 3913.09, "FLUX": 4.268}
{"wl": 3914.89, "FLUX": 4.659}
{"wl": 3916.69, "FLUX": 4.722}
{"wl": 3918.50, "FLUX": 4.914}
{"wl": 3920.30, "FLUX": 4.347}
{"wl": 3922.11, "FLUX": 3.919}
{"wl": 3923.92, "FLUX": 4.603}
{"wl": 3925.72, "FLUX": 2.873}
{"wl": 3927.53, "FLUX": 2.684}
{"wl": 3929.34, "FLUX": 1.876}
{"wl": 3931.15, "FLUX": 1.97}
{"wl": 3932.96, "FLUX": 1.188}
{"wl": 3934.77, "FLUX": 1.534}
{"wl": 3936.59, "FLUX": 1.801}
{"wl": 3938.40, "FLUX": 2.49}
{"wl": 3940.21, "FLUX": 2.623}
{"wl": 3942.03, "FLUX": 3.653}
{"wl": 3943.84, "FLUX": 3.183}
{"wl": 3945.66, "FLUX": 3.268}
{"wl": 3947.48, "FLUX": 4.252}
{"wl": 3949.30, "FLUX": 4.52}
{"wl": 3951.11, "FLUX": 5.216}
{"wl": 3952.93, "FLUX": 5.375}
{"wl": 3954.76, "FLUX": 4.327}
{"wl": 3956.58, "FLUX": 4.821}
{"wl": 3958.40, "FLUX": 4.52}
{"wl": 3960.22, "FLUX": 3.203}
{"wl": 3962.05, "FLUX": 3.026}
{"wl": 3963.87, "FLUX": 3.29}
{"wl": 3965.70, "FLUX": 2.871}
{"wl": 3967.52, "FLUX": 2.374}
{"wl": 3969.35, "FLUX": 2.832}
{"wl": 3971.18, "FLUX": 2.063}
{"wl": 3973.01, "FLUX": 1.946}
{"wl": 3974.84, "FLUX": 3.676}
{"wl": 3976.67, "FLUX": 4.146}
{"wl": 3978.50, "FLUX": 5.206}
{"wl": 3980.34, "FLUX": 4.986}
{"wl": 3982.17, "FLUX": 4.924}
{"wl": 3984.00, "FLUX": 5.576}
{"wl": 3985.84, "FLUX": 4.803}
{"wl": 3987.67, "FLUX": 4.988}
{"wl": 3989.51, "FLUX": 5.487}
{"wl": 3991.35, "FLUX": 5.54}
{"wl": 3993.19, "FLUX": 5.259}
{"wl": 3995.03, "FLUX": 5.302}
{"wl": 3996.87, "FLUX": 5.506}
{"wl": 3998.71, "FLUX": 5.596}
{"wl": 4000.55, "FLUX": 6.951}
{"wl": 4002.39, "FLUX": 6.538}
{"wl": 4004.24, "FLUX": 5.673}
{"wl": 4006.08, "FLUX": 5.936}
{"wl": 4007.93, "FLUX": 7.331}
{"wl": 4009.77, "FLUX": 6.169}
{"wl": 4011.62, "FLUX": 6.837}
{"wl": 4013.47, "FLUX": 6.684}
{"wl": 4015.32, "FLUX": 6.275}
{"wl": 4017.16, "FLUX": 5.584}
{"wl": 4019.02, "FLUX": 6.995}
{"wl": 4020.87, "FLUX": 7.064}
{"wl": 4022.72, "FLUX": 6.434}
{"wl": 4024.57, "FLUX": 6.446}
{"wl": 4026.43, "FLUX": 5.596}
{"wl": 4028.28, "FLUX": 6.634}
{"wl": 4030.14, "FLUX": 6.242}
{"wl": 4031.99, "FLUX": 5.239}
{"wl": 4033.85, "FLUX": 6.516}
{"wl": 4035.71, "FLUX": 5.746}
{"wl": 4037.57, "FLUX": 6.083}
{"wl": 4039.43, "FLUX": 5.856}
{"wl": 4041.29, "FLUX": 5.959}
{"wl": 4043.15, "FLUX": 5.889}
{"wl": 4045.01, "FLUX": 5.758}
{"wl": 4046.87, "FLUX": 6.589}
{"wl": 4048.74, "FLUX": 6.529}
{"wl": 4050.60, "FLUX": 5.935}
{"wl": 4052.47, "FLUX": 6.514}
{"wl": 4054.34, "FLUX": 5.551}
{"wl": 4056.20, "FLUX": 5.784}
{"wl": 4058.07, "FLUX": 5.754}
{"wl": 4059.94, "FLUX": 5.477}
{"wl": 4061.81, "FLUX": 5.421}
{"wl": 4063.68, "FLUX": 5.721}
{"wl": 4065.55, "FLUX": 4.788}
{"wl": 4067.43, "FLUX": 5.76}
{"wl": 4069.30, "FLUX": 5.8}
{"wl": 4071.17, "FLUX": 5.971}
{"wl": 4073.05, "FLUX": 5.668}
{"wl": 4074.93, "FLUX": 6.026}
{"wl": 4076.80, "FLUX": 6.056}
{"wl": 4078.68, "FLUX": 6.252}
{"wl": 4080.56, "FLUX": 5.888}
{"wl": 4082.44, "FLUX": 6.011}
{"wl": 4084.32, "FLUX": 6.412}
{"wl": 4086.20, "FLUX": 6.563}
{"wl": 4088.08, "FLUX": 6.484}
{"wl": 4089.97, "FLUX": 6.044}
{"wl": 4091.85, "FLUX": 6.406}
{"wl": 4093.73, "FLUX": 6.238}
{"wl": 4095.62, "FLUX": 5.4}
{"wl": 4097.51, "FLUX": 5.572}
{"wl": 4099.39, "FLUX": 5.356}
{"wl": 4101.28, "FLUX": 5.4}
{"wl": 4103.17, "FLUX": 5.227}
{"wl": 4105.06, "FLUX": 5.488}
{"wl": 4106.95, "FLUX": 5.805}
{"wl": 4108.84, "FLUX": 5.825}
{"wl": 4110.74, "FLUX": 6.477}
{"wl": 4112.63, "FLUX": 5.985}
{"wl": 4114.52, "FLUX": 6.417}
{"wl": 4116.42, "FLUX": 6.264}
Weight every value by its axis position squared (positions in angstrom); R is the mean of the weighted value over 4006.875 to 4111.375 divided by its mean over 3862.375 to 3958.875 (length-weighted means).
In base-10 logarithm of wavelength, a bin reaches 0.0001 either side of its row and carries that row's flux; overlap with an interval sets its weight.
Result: 1.79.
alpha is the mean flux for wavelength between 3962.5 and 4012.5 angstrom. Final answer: 4.87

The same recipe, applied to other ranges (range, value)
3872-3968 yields 3.57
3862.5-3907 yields 3.55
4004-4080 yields 6.06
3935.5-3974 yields 3.4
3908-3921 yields 4.57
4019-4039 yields 6.23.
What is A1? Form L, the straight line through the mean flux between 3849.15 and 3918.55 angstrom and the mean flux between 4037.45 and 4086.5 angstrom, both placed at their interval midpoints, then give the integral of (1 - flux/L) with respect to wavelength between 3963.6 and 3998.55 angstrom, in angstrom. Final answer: 4.4 angstrom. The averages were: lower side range 3.65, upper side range 5.92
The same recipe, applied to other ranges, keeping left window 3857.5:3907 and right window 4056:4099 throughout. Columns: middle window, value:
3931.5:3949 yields 6.33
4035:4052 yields -1.80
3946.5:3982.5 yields 5.15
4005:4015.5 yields -3.05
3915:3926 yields -0.99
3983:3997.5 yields -1.42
